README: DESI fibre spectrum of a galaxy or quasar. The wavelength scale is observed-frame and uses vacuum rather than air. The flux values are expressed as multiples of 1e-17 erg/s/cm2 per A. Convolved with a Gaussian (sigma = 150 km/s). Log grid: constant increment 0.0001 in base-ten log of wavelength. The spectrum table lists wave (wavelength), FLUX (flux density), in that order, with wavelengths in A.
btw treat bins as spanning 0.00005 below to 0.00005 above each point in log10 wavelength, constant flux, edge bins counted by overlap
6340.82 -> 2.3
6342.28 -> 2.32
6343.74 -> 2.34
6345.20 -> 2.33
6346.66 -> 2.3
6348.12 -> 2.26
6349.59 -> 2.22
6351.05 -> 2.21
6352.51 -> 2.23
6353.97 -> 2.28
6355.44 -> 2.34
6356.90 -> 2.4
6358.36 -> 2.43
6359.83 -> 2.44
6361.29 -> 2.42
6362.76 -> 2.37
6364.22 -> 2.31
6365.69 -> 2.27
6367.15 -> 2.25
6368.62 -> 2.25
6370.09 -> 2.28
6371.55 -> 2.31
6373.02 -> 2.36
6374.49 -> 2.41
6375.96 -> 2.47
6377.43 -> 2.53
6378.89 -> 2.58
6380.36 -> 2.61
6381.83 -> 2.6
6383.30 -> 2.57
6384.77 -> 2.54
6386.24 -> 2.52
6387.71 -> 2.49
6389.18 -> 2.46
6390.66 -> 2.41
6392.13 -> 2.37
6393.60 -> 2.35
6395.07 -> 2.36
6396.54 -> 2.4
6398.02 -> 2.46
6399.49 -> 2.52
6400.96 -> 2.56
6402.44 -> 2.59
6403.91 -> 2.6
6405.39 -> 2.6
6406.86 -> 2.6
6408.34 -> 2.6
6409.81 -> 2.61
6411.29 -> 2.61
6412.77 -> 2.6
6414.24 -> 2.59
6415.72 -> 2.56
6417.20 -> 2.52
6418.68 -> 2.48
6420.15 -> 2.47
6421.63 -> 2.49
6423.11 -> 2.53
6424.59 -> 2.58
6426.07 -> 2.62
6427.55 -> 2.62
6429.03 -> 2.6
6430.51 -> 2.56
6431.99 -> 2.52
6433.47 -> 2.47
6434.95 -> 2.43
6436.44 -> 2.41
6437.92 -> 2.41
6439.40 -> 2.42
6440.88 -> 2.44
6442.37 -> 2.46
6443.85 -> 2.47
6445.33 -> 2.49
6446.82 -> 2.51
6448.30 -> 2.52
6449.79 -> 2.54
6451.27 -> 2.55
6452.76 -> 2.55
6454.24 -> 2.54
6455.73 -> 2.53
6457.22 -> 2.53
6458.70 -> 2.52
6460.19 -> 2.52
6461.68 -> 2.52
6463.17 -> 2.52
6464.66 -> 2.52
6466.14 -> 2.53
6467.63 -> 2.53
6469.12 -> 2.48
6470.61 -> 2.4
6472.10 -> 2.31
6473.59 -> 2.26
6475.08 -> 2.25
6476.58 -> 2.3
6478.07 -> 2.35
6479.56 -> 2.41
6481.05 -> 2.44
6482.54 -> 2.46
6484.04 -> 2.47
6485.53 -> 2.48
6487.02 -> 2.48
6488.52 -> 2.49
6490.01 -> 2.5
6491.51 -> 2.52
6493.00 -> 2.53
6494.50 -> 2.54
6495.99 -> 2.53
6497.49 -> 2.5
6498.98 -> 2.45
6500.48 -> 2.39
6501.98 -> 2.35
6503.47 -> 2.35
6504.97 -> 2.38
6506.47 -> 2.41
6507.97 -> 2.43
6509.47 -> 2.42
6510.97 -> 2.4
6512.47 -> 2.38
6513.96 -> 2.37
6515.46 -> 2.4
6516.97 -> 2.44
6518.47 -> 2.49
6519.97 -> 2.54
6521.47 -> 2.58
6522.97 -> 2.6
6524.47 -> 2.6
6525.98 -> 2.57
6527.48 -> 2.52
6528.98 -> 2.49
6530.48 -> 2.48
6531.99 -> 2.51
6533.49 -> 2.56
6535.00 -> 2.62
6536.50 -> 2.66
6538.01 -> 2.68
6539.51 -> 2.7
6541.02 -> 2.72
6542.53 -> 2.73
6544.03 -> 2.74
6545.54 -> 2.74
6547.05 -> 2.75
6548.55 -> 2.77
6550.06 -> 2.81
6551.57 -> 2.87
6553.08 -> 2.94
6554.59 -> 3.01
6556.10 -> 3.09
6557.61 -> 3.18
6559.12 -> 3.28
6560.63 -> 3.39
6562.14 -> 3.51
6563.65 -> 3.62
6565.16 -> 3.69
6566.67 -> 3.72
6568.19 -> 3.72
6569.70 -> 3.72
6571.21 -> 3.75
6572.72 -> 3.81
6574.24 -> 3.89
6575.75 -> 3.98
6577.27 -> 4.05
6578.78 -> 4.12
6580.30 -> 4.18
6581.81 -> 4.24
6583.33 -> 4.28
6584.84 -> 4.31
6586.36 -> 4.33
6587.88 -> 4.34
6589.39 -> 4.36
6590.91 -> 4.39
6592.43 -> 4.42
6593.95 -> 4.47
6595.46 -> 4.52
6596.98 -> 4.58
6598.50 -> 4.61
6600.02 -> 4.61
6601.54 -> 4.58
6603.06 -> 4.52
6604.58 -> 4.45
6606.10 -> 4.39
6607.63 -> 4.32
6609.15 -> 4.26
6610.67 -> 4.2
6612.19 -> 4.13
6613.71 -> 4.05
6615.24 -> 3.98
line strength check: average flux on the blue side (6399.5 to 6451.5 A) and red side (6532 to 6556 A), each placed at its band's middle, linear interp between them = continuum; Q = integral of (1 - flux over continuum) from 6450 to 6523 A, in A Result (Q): 5.2 A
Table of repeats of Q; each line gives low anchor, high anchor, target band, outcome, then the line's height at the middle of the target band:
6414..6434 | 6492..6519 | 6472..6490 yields 0.5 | 2.47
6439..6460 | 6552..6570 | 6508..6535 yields 5.1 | 3.08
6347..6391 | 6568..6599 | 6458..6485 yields 6.8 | 3.26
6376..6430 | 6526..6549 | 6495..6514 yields 1.4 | 2.62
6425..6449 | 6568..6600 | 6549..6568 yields 3.2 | 3.92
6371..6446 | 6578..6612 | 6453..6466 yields 2.1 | 3.02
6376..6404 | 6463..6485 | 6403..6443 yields -1.1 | 2.47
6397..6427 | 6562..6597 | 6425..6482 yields 8.8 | 2.94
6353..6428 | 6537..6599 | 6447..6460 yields 1.6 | 2.88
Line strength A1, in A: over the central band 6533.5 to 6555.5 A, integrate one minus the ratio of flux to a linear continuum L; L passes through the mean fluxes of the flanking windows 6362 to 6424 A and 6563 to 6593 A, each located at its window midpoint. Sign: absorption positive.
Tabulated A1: 5.8 A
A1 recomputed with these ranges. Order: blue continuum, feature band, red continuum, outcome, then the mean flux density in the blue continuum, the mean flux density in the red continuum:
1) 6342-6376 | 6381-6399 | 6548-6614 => 0.6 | 2.32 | 3.95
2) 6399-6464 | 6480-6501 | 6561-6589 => 4.3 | 2.53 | 3.96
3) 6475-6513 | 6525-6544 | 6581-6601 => 3.8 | 2.43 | 4.42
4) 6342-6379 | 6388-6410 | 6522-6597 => 0.4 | 2.34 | 3.39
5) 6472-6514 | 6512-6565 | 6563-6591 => 8.5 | 2.42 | 4.02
